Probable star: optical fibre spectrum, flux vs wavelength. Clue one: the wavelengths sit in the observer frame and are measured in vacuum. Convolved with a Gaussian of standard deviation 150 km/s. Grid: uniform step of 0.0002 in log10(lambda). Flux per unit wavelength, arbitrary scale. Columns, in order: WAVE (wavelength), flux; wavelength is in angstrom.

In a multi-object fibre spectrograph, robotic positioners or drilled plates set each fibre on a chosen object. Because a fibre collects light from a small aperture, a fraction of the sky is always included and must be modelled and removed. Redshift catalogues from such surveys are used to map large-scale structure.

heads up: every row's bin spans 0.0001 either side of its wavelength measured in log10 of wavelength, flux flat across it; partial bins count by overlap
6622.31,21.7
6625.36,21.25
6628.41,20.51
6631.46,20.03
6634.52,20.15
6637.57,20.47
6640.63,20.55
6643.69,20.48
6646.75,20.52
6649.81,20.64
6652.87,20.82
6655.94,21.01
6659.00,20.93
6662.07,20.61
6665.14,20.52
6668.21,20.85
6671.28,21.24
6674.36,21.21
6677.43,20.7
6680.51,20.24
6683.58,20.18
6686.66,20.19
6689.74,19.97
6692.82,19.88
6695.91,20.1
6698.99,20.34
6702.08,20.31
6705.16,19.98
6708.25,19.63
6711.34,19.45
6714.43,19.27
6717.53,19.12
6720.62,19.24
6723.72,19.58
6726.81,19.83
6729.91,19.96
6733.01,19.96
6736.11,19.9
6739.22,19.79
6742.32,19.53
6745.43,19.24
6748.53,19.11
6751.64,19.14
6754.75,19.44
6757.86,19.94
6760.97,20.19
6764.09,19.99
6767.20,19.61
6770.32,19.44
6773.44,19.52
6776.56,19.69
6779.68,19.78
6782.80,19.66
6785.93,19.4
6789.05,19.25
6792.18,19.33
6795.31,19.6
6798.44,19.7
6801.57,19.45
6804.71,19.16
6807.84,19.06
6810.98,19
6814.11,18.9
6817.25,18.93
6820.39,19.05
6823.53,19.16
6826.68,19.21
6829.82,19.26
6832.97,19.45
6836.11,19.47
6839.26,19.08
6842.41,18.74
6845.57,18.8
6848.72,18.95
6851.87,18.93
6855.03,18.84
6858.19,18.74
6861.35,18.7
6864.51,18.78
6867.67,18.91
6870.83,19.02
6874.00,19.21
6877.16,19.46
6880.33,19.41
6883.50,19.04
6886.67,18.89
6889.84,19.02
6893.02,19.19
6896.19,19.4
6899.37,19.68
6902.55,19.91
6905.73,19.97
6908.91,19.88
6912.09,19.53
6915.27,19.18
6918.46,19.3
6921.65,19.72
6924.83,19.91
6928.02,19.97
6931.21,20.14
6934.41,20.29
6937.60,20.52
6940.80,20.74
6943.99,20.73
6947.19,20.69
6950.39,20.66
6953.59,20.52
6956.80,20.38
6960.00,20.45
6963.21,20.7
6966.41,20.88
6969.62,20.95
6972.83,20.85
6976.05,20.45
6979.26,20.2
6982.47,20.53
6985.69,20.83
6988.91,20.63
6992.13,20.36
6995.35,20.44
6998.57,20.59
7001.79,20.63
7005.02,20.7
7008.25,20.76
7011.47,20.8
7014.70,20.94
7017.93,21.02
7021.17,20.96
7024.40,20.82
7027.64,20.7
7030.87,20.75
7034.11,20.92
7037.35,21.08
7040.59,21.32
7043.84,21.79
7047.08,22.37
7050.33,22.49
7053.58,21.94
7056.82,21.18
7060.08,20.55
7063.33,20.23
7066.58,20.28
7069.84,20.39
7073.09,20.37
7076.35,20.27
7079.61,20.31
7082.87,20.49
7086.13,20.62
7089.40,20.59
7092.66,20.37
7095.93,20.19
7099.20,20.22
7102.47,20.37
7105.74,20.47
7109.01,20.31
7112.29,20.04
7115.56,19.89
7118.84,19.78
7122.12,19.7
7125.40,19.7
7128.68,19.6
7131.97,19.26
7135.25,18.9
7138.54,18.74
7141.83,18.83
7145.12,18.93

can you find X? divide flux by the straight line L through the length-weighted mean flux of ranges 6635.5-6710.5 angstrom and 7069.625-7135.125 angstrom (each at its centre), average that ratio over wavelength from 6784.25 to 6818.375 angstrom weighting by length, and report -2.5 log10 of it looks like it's 0.06 mag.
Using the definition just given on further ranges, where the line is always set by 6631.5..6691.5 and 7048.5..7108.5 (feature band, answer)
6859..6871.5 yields 0.10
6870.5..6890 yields 0.08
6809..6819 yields 0.09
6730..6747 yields 0.05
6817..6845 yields 0.08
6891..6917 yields 0.06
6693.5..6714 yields 0.04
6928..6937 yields 0.02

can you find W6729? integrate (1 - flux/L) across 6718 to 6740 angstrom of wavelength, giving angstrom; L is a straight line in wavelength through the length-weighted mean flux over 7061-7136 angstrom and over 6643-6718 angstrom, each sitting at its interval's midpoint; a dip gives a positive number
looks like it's 0.6 angstrom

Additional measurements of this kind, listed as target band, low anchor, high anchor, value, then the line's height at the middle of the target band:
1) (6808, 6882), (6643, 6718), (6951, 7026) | 5.3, 20.5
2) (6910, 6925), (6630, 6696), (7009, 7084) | 0.9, 20.8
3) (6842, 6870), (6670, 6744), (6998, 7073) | 2.2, 20.4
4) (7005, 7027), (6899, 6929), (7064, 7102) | -0.8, 20.1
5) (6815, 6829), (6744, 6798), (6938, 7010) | 0.5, 19.8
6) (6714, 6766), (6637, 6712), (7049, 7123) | 2.1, 20.4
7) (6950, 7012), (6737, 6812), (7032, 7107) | -0.6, 20.4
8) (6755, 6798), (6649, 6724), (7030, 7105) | 1.6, 20.4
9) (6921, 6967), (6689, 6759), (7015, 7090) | 0.2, 20.5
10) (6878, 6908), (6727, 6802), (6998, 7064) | 1.4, 20.3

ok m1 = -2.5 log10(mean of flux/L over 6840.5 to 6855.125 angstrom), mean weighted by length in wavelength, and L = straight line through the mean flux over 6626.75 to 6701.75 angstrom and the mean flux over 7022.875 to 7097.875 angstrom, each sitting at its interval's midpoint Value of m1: 0.10 mag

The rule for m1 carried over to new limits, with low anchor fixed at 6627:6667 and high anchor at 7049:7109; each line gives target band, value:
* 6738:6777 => 0.05 mag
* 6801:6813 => 0.08 mag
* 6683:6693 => 0.03 mag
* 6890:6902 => 0.06 mag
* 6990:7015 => 0.00 mag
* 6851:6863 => 0.10 mag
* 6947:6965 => 0.00 mag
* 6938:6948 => -0.01 mag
